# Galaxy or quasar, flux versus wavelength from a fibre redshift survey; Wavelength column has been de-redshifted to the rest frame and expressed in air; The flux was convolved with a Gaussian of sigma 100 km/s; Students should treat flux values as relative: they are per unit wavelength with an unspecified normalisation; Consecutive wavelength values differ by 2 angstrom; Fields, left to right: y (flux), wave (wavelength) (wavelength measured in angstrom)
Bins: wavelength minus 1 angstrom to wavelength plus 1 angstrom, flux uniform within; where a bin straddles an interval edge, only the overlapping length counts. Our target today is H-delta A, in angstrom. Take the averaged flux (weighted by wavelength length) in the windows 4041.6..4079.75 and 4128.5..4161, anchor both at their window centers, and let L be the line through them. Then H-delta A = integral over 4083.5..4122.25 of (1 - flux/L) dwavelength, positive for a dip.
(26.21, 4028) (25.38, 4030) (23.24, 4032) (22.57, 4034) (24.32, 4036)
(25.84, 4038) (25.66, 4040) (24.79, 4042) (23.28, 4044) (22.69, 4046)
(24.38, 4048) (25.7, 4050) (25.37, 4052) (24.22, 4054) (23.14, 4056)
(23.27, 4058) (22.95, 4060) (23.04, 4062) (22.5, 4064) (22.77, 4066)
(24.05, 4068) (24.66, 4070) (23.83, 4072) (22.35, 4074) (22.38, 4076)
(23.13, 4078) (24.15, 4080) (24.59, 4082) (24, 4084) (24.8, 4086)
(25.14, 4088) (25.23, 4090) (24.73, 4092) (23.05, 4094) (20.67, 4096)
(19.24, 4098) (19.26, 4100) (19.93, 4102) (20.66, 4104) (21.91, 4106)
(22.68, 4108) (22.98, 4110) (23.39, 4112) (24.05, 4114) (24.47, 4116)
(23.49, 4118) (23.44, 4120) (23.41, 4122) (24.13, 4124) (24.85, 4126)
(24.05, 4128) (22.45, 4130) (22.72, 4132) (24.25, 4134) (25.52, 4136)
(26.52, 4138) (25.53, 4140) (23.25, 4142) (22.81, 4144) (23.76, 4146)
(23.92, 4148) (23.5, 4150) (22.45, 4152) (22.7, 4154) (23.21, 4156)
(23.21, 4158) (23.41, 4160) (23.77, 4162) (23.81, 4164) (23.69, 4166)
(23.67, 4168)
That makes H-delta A 1.4 angstrom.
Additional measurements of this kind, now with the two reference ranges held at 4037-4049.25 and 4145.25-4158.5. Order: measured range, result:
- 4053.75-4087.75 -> 0.9 angstrom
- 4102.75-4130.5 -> 0.4 angstrom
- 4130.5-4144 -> -0.6 angstrom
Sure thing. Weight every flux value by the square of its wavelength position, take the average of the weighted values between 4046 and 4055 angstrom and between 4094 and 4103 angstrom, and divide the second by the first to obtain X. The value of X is 0.8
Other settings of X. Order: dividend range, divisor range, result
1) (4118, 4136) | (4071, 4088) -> 1.02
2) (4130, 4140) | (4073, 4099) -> 1.08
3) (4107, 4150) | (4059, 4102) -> 1.06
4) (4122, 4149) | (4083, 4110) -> 1.10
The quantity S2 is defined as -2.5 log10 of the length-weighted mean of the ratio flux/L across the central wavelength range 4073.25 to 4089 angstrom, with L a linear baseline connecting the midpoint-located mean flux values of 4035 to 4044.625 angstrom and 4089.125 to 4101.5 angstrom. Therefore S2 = -0.06 mag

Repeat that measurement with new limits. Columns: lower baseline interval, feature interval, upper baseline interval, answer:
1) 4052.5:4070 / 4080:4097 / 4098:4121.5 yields -0.06 mag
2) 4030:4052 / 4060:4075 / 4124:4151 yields 0.05 mag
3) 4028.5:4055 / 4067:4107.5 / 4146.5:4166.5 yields 0.05 mag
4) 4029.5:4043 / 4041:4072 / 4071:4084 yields 0.01 mag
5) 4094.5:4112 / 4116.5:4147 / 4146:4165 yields -0.08 mag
